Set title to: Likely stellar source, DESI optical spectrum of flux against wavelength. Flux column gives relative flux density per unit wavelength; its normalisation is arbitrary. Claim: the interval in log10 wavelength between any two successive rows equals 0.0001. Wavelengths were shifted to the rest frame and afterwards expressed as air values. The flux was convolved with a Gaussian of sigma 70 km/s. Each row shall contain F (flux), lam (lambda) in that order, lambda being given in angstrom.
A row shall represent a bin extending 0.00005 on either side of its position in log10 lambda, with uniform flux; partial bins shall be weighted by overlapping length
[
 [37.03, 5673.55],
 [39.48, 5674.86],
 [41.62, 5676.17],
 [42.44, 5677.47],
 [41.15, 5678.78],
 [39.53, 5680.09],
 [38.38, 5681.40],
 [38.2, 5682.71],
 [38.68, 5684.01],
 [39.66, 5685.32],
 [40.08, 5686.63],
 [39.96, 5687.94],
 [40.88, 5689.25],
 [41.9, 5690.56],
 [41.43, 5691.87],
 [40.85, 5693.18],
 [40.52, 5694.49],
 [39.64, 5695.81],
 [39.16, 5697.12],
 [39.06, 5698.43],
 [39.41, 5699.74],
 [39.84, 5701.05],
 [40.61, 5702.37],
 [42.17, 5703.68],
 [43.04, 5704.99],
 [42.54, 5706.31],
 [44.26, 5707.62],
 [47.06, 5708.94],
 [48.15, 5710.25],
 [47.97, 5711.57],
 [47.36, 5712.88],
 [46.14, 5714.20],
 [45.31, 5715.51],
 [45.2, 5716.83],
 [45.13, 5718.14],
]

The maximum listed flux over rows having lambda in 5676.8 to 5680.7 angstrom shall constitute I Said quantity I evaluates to 42.44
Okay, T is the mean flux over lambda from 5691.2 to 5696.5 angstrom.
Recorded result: 40.6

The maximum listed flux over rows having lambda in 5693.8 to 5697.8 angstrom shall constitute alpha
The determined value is 40.52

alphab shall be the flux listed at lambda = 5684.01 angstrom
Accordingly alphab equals 38.68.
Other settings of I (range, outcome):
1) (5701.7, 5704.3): 42.17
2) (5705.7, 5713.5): 48.15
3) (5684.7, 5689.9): 40.88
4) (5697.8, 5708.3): 44.26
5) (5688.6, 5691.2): 41.9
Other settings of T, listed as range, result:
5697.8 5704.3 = 40.2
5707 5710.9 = 46.5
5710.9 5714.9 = 47.2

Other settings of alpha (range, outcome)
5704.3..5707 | 43.04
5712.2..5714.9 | 47.36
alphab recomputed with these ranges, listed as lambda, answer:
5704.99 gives 43.04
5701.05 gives 39.84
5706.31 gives 42.54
